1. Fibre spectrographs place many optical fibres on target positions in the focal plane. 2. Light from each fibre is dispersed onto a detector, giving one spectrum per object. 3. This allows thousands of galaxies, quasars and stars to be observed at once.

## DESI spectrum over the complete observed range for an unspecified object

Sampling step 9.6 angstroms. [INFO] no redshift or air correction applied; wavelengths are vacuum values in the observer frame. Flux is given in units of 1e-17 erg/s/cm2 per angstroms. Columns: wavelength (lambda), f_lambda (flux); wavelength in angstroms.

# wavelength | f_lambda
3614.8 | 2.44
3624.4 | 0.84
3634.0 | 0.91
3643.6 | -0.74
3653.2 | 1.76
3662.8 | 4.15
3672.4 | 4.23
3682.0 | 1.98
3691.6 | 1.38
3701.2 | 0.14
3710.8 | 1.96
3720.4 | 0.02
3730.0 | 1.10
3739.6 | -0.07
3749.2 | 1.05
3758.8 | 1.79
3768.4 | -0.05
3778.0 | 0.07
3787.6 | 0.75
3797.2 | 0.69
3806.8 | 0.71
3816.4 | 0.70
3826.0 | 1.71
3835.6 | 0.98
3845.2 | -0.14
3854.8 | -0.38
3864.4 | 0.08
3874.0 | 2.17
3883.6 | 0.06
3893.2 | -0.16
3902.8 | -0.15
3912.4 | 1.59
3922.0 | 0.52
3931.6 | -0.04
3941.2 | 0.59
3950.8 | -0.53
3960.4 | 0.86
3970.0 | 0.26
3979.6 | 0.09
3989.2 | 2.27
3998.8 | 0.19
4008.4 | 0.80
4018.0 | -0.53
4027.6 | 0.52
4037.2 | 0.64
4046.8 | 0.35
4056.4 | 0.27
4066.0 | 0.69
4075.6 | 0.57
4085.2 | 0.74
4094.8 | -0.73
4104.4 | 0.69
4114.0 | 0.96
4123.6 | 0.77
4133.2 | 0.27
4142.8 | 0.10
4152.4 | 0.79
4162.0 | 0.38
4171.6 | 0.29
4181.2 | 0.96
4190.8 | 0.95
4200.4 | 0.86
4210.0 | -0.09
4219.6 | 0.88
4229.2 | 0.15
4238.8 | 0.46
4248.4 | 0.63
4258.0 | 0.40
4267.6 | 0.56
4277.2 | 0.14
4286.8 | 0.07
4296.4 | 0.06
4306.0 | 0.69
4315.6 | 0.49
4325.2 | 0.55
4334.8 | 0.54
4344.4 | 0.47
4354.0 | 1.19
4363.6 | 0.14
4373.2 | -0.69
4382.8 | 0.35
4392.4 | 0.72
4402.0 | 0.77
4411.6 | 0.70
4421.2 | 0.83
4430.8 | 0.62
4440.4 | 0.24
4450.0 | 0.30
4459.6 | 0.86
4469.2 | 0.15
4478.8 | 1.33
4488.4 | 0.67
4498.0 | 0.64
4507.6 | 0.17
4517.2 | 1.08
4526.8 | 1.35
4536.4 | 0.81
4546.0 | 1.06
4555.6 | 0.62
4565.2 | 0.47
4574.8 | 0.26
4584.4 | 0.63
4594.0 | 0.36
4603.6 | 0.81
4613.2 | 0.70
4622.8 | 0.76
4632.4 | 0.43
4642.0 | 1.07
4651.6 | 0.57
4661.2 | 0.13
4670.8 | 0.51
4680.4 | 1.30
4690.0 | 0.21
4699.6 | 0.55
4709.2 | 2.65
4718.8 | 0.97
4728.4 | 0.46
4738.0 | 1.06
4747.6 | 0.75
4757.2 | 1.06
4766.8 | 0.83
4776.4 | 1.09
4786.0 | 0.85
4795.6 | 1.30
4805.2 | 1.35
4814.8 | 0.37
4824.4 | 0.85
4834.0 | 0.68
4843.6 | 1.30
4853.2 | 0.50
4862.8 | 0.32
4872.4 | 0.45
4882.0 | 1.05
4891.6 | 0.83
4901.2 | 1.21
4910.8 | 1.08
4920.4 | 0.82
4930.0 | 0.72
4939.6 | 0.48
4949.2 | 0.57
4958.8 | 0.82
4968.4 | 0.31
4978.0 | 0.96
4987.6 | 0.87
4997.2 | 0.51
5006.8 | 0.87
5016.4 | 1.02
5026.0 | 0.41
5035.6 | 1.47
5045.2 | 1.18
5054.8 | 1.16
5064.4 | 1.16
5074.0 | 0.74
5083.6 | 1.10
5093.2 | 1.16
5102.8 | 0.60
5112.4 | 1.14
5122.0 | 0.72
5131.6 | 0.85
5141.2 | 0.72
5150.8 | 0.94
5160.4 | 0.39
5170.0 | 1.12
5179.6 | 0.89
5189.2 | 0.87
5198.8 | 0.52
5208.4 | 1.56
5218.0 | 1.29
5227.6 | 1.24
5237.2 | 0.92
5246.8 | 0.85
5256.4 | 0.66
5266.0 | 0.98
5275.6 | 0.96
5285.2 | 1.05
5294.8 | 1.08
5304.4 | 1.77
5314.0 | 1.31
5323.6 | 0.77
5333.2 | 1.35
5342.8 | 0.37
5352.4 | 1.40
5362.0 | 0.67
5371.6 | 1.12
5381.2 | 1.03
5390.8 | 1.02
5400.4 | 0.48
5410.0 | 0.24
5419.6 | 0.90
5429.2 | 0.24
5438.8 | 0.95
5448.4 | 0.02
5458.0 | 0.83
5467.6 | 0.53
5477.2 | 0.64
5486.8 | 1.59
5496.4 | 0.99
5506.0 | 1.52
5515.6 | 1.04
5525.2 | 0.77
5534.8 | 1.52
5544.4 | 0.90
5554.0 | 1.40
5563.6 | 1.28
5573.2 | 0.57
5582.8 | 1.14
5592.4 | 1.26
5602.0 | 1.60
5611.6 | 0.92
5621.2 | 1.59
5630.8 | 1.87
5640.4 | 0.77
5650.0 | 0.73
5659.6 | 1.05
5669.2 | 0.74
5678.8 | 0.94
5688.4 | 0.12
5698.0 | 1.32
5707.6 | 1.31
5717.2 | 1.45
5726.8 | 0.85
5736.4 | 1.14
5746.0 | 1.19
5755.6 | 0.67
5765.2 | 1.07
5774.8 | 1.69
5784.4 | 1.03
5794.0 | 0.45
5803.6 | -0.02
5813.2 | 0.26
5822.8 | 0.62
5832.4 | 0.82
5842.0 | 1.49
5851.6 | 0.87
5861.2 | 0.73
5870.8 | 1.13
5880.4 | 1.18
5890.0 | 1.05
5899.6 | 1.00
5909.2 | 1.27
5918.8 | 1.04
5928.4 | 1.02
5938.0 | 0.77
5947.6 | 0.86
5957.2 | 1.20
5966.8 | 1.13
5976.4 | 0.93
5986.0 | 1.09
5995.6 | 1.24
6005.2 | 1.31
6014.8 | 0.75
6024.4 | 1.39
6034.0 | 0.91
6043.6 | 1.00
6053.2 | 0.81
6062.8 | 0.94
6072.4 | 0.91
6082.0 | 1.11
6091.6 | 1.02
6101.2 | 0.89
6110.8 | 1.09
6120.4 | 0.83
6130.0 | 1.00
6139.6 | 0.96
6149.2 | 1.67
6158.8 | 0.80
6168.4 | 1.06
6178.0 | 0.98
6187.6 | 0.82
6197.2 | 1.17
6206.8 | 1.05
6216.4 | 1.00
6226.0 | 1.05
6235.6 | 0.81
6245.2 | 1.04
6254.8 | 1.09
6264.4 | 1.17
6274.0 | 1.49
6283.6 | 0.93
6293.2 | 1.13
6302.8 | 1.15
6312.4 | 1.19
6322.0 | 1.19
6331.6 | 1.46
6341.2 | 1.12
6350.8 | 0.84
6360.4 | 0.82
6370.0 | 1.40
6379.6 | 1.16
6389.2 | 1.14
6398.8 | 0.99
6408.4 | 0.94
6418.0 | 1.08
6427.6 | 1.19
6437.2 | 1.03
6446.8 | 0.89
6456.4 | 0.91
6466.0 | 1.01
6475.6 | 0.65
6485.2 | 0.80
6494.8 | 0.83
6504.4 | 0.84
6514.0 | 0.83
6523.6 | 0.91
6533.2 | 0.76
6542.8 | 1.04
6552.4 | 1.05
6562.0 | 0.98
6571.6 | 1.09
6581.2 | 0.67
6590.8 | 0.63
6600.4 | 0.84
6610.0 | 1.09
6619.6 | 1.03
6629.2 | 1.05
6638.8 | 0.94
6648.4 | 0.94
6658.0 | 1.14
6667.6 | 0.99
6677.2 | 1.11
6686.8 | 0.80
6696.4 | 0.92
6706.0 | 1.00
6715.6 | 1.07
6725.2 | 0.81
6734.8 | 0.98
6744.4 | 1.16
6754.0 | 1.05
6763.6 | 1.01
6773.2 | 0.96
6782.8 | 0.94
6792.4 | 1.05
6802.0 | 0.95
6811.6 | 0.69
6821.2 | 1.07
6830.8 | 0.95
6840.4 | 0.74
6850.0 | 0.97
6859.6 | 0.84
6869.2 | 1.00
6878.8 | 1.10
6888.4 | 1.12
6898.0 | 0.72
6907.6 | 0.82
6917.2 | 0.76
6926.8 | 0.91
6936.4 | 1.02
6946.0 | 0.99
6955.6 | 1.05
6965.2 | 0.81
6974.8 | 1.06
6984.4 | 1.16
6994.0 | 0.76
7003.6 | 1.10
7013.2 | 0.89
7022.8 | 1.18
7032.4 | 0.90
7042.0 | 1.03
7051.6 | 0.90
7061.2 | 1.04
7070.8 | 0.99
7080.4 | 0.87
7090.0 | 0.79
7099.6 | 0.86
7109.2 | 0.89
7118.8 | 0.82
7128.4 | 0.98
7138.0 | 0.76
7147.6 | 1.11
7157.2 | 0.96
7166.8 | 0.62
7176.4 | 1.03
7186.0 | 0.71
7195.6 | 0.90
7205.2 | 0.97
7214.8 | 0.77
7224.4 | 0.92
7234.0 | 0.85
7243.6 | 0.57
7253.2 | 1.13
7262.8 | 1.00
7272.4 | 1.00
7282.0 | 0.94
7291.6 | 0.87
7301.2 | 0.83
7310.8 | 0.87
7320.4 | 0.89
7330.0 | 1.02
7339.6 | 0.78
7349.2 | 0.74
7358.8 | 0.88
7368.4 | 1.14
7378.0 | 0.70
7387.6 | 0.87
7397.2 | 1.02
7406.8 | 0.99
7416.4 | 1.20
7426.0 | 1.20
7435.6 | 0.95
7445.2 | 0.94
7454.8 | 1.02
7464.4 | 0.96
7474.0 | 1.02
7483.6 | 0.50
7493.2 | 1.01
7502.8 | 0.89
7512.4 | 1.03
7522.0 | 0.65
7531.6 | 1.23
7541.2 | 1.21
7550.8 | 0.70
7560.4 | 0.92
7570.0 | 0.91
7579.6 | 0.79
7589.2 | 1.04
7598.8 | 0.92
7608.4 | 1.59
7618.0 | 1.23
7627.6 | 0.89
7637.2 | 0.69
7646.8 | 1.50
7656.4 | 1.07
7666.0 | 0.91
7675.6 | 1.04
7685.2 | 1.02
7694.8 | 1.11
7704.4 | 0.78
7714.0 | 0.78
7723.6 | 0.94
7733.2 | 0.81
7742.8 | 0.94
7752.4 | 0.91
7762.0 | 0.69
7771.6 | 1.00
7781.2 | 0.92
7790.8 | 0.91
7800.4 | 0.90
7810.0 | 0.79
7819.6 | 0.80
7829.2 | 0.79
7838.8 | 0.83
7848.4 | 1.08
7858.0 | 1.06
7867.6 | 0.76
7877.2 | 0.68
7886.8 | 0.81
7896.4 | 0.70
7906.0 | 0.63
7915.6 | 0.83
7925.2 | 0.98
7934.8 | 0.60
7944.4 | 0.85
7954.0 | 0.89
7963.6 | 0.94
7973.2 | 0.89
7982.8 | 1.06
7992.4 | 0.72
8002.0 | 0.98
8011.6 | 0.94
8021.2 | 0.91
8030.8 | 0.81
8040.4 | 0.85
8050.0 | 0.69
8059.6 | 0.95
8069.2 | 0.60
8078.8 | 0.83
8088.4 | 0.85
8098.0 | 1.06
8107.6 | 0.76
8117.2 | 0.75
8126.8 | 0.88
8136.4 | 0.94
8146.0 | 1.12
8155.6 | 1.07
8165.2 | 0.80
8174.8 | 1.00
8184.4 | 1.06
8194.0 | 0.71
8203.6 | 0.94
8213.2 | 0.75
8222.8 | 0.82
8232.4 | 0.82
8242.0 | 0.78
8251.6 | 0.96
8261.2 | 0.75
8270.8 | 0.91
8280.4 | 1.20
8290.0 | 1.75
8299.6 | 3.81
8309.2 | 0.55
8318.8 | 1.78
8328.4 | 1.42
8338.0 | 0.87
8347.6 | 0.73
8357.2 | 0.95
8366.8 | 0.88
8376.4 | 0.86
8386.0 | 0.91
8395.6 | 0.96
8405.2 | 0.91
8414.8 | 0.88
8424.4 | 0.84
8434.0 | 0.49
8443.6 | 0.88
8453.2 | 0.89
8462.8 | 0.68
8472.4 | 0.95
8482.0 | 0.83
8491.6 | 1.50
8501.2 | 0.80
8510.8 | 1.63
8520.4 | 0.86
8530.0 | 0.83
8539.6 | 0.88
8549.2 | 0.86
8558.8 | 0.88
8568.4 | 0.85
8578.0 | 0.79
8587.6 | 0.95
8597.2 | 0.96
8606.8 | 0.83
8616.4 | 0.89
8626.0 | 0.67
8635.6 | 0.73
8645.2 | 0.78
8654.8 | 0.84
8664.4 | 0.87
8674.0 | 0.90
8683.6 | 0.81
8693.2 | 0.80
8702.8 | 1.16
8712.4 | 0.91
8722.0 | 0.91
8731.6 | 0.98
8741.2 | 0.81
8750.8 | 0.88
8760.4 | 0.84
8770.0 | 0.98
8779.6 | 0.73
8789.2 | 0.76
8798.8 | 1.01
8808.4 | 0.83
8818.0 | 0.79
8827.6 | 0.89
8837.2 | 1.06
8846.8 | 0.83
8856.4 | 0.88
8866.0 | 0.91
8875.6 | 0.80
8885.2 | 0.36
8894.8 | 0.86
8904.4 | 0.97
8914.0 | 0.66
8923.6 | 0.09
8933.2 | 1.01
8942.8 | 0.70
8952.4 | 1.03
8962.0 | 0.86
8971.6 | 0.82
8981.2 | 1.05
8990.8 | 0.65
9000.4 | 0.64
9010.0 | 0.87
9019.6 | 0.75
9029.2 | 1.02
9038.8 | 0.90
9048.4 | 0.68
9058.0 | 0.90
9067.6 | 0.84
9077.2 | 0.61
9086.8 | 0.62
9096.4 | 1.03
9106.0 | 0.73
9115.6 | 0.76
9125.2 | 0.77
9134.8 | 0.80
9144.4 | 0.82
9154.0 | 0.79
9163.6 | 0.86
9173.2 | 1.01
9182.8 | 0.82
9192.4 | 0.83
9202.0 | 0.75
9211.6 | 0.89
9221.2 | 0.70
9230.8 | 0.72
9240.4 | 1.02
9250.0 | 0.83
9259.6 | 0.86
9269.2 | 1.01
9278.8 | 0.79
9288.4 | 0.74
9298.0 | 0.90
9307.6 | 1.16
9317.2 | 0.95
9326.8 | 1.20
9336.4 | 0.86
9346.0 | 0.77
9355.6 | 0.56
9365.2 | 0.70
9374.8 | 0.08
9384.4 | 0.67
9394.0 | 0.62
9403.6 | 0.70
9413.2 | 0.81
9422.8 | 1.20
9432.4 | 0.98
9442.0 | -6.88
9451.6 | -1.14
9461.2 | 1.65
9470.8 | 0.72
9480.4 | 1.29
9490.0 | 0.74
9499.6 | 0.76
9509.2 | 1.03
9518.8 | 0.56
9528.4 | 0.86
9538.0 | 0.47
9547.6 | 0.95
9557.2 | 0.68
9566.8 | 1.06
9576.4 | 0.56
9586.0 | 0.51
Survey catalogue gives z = 0.264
